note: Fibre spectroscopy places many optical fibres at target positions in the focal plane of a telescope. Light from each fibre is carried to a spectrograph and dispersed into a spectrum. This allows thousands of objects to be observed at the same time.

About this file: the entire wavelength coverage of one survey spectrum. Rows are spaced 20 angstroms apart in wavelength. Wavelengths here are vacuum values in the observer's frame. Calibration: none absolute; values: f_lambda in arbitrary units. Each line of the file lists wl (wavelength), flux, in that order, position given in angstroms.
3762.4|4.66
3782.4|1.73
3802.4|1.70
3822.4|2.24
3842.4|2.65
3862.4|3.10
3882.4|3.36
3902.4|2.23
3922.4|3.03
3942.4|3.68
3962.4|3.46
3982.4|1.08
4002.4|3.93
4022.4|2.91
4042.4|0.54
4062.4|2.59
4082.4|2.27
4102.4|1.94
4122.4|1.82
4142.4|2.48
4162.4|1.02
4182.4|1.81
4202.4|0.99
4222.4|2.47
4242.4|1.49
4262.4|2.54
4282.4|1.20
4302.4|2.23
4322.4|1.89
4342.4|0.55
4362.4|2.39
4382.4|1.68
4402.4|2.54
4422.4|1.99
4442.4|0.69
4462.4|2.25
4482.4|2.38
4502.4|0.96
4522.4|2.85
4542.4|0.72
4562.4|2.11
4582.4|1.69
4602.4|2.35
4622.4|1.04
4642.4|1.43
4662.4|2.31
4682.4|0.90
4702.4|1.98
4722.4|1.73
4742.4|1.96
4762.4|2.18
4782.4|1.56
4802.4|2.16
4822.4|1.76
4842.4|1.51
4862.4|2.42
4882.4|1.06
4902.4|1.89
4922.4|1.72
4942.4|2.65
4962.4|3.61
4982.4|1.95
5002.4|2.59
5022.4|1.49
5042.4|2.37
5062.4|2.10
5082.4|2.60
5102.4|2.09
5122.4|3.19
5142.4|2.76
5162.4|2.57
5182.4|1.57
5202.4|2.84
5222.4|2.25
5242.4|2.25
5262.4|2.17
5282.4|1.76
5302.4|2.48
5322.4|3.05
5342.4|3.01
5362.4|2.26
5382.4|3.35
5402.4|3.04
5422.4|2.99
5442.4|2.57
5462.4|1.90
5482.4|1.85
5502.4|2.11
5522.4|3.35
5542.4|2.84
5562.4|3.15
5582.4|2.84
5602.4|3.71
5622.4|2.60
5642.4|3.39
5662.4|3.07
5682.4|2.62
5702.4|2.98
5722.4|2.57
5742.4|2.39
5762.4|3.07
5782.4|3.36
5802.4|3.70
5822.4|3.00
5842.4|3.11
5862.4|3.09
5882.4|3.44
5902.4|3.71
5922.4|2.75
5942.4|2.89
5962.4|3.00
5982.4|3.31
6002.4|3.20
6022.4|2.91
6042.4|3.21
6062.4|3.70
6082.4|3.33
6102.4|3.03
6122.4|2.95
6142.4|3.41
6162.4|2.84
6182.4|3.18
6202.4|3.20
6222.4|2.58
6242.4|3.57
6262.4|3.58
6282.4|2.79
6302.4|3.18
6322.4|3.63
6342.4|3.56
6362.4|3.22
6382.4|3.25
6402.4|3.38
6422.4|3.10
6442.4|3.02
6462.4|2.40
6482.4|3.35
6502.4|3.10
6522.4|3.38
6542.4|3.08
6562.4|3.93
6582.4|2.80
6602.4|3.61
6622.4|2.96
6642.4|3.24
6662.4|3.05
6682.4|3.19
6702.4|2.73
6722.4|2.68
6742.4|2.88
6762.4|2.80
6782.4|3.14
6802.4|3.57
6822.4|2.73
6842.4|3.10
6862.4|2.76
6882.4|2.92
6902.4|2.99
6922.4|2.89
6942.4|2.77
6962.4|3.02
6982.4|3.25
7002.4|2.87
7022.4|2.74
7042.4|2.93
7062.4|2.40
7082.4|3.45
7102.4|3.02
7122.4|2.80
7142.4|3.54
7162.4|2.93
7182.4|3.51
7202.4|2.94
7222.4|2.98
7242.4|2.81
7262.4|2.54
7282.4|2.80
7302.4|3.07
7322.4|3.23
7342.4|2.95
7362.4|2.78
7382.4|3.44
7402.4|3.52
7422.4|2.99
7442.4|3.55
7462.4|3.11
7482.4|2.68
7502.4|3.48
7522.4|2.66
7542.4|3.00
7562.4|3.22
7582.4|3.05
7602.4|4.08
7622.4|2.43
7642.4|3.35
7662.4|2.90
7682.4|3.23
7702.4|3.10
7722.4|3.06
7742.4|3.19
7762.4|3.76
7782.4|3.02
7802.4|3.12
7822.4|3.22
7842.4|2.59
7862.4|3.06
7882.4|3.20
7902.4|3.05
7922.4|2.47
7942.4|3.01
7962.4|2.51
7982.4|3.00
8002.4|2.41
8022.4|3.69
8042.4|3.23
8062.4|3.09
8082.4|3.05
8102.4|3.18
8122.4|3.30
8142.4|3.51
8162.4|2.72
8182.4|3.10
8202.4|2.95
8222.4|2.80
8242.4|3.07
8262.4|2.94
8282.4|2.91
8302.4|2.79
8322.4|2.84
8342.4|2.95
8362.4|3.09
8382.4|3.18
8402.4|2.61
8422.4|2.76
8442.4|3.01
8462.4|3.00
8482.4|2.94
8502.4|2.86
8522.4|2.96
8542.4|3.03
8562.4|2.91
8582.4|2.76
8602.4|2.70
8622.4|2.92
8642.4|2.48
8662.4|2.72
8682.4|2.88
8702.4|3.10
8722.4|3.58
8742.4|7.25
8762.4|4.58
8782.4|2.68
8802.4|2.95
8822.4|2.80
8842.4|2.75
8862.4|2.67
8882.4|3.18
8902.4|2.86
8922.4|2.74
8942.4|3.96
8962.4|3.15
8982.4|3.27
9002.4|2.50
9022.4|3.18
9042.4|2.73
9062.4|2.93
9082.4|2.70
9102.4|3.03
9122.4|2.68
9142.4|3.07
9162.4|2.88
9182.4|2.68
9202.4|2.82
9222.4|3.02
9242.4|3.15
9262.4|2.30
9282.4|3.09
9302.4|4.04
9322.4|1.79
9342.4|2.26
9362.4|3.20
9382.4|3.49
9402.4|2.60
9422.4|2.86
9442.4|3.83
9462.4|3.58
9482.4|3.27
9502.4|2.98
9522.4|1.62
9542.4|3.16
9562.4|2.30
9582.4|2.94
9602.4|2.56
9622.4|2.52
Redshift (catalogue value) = 0.332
